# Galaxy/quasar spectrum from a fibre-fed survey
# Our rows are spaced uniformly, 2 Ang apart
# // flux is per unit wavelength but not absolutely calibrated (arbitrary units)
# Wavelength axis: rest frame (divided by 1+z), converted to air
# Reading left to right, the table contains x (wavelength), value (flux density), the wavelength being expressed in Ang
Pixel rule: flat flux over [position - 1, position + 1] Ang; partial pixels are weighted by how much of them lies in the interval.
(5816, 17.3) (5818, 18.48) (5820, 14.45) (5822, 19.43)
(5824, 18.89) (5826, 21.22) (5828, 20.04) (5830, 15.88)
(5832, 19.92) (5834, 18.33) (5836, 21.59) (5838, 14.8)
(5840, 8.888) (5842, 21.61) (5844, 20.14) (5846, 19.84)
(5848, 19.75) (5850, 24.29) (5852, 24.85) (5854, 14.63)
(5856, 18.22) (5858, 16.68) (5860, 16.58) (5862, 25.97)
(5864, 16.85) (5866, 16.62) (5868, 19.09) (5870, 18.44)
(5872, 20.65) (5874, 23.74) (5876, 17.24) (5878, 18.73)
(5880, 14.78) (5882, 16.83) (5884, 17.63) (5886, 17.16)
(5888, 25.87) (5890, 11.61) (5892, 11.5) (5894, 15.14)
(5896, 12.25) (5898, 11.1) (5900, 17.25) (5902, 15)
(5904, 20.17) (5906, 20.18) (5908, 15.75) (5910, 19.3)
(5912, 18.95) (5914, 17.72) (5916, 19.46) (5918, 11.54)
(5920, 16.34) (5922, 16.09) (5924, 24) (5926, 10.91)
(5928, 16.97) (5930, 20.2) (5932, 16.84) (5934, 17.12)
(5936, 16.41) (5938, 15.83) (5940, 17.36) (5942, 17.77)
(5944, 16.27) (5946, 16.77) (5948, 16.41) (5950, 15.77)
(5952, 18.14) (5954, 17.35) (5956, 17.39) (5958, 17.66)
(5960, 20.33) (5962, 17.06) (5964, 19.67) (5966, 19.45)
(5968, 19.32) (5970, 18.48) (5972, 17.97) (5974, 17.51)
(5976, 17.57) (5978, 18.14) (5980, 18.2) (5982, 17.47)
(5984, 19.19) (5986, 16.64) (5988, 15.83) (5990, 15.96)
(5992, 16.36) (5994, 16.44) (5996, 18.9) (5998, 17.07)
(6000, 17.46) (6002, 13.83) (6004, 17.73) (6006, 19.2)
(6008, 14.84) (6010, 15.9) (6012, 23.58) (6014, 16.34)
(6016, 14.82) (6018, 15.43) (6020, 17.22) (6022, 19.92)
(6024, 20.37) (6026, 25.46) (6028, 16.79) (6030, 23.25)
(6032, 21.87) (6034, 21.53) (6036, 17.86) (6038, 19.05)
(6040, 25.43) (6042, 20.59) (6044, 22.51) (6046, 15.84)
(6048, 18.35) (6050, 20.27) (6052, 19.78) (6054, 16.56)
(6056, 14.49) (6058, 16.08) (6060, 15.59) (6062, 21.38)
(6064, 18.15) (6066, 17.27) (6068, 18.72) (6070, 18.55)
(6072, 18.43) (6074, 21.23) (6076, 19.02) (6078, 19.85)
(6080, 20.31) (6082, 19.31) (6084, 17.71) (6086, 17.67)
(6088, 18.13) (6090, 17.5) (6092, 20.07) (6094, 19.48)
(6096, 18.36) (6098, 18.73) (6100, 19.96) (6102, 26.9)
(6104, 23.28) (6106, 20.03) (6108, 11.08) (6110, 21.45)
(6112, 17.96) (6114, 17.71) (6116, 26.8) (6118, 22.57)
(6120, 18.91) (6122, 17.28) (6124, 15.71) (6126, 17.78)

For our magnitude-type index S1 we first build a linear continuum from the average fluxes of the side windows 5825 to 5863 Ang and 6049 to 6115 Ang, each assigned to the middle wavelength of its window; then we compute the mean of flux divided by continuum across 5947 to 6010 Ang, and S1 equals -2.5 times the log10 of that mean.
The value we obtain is 0.09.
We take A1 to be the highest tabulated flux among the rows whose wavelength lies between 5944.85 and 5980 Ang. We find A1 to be 20.33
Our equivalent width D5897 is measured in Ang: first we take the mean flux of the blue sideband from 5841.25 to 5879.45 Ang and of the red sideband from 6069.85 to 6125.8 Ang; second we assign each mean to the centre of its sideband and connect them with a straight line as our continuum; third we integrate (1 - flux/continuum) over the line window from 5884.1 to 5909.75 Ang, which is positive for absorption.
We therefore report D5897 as 4.4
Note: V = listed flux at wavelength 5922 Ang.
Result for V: 16.09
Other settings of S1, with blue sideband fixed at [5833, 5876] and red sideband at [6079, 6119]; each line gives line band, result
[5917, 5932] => 0.162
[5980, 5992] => 0.142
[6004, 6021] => 0.137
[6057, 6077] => 0.070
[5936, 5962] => 0.126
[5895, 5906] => 0.225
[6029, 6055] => -0.034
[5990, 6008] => 0.152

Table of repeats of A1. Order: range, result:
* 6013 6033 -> 25.46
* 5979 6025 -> 23.58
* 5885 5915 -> 25.87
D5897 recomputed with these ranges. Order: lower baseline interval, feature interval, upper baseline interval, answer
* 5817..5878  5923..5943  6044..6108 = 1.6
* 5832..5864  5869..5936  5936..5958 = 2.7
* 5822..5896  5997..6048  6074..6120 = 1.0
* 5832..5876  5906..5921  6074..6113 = 1.5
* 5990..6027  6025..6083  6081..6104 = -2.1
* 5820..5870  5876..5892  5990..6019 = 1.1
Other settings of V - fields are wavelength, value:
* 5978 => 18.14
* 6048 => 18.35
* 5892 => 11.5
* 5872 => 20.65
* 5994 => 16.44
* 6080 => 20.31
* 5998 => 17.07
